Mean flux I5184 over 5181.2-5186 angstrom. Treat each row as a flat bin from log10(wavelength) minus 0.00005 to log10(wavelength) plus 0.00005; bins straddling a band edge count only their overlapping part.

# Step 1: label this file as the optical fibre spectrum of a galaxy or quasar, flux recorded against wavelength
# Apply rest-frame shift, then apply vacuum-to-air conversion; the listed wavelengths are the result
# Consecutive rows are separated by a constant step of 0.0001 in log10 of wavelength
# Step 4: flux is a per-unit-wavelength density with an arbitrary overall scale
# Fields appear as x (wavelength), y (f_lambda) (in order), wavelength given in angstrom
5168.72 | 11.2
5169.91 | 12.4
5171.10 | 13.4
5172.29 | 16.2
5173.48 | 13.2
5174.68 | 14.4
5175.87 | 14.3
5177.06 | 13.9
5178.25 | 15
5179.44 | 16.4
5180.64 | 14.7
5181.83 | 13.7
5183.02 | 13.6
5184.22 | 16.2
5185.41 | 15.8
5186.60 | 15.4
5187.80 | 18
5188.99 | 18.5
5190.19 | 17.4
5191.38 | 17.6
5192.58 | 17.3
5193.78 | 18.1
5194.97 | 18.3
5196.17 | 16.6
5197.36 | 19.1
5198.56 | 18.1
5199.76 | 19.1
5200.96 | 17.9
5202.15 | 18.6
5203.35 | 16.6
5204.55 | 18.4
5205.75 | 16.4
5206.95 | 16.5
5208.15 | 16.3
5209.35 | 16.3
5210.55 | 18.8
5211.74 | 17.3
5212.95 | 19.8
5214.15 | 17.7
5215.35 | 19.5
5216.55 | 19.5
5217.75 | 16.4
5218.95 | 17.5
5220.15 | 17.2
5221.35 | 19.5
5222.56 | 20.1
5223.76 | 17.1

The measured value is 14.8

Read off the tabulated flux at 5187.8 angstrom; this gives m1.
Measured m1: 18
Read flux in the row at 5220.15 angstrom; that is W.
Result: 17.2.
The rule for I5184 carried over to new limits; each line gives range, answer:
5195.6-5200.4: 18.2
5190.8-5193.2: 17.4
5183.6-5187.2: 15.8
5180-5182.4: 14.2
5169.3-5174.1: 13.8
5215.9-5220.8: 17.7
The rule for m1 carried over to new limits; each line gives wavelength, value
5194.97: 18.3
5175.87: 14.3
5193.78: 18.1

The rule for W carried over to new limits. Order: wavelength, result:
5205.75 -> 16.4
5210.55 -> 18.8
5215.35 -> 19.5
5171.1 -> 13.4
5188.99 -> 18.5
